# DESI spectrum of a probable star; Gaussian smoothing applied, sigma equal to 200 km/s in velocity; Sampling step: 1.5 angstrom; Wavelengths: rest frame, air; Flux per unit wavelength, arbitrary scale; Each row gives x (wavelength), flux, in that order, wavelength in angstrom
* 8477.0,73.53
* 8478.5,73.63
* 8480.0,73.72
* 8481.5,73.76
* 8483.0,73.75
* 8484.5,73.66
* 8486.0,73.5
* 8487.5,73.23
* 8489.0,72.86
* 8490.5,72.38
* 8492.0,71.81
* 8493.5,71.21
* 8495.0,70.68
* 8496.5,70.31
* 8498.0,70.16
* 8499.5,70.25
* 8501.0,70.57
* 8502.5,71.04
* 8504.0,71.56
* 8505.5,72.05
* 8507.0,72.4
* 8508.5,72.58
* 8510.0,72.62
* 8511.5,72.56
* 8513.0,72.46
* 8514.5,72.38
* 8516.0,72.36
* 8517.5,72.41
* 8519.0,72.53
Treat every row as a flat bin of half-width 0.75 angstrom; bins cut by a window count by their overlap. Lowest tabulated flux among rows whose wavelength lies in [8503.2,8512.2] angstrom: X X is 71.56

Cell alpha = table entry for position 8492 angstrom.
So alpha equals 71.81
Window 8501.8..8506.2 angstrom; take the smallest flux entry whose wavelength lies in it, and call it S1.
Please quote 71.04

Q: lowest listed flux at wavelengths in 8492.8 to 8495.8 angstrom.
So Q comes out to 70.68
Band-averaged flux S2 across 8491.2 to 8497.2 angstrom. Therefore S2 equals 71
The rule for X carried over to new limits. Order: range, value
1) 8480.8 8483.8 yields 73.75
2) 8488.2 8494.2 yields 71.21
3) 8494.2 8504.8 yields 70.16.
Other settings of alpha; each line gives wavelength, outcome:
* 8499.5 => 70.25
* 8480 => 73.72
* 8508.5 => 72.58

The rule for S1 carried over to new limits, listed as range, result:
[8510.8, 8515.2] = 72.38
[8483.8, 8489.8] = 72.86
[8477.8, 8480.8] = 73.63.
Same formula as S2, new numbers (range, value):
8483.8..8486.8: 73.6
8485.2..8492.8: 72.8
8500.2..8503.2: 70.8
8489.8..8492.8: 72.1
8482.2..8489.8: 73.4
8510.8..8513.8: 72.5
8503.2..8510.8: 72.2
